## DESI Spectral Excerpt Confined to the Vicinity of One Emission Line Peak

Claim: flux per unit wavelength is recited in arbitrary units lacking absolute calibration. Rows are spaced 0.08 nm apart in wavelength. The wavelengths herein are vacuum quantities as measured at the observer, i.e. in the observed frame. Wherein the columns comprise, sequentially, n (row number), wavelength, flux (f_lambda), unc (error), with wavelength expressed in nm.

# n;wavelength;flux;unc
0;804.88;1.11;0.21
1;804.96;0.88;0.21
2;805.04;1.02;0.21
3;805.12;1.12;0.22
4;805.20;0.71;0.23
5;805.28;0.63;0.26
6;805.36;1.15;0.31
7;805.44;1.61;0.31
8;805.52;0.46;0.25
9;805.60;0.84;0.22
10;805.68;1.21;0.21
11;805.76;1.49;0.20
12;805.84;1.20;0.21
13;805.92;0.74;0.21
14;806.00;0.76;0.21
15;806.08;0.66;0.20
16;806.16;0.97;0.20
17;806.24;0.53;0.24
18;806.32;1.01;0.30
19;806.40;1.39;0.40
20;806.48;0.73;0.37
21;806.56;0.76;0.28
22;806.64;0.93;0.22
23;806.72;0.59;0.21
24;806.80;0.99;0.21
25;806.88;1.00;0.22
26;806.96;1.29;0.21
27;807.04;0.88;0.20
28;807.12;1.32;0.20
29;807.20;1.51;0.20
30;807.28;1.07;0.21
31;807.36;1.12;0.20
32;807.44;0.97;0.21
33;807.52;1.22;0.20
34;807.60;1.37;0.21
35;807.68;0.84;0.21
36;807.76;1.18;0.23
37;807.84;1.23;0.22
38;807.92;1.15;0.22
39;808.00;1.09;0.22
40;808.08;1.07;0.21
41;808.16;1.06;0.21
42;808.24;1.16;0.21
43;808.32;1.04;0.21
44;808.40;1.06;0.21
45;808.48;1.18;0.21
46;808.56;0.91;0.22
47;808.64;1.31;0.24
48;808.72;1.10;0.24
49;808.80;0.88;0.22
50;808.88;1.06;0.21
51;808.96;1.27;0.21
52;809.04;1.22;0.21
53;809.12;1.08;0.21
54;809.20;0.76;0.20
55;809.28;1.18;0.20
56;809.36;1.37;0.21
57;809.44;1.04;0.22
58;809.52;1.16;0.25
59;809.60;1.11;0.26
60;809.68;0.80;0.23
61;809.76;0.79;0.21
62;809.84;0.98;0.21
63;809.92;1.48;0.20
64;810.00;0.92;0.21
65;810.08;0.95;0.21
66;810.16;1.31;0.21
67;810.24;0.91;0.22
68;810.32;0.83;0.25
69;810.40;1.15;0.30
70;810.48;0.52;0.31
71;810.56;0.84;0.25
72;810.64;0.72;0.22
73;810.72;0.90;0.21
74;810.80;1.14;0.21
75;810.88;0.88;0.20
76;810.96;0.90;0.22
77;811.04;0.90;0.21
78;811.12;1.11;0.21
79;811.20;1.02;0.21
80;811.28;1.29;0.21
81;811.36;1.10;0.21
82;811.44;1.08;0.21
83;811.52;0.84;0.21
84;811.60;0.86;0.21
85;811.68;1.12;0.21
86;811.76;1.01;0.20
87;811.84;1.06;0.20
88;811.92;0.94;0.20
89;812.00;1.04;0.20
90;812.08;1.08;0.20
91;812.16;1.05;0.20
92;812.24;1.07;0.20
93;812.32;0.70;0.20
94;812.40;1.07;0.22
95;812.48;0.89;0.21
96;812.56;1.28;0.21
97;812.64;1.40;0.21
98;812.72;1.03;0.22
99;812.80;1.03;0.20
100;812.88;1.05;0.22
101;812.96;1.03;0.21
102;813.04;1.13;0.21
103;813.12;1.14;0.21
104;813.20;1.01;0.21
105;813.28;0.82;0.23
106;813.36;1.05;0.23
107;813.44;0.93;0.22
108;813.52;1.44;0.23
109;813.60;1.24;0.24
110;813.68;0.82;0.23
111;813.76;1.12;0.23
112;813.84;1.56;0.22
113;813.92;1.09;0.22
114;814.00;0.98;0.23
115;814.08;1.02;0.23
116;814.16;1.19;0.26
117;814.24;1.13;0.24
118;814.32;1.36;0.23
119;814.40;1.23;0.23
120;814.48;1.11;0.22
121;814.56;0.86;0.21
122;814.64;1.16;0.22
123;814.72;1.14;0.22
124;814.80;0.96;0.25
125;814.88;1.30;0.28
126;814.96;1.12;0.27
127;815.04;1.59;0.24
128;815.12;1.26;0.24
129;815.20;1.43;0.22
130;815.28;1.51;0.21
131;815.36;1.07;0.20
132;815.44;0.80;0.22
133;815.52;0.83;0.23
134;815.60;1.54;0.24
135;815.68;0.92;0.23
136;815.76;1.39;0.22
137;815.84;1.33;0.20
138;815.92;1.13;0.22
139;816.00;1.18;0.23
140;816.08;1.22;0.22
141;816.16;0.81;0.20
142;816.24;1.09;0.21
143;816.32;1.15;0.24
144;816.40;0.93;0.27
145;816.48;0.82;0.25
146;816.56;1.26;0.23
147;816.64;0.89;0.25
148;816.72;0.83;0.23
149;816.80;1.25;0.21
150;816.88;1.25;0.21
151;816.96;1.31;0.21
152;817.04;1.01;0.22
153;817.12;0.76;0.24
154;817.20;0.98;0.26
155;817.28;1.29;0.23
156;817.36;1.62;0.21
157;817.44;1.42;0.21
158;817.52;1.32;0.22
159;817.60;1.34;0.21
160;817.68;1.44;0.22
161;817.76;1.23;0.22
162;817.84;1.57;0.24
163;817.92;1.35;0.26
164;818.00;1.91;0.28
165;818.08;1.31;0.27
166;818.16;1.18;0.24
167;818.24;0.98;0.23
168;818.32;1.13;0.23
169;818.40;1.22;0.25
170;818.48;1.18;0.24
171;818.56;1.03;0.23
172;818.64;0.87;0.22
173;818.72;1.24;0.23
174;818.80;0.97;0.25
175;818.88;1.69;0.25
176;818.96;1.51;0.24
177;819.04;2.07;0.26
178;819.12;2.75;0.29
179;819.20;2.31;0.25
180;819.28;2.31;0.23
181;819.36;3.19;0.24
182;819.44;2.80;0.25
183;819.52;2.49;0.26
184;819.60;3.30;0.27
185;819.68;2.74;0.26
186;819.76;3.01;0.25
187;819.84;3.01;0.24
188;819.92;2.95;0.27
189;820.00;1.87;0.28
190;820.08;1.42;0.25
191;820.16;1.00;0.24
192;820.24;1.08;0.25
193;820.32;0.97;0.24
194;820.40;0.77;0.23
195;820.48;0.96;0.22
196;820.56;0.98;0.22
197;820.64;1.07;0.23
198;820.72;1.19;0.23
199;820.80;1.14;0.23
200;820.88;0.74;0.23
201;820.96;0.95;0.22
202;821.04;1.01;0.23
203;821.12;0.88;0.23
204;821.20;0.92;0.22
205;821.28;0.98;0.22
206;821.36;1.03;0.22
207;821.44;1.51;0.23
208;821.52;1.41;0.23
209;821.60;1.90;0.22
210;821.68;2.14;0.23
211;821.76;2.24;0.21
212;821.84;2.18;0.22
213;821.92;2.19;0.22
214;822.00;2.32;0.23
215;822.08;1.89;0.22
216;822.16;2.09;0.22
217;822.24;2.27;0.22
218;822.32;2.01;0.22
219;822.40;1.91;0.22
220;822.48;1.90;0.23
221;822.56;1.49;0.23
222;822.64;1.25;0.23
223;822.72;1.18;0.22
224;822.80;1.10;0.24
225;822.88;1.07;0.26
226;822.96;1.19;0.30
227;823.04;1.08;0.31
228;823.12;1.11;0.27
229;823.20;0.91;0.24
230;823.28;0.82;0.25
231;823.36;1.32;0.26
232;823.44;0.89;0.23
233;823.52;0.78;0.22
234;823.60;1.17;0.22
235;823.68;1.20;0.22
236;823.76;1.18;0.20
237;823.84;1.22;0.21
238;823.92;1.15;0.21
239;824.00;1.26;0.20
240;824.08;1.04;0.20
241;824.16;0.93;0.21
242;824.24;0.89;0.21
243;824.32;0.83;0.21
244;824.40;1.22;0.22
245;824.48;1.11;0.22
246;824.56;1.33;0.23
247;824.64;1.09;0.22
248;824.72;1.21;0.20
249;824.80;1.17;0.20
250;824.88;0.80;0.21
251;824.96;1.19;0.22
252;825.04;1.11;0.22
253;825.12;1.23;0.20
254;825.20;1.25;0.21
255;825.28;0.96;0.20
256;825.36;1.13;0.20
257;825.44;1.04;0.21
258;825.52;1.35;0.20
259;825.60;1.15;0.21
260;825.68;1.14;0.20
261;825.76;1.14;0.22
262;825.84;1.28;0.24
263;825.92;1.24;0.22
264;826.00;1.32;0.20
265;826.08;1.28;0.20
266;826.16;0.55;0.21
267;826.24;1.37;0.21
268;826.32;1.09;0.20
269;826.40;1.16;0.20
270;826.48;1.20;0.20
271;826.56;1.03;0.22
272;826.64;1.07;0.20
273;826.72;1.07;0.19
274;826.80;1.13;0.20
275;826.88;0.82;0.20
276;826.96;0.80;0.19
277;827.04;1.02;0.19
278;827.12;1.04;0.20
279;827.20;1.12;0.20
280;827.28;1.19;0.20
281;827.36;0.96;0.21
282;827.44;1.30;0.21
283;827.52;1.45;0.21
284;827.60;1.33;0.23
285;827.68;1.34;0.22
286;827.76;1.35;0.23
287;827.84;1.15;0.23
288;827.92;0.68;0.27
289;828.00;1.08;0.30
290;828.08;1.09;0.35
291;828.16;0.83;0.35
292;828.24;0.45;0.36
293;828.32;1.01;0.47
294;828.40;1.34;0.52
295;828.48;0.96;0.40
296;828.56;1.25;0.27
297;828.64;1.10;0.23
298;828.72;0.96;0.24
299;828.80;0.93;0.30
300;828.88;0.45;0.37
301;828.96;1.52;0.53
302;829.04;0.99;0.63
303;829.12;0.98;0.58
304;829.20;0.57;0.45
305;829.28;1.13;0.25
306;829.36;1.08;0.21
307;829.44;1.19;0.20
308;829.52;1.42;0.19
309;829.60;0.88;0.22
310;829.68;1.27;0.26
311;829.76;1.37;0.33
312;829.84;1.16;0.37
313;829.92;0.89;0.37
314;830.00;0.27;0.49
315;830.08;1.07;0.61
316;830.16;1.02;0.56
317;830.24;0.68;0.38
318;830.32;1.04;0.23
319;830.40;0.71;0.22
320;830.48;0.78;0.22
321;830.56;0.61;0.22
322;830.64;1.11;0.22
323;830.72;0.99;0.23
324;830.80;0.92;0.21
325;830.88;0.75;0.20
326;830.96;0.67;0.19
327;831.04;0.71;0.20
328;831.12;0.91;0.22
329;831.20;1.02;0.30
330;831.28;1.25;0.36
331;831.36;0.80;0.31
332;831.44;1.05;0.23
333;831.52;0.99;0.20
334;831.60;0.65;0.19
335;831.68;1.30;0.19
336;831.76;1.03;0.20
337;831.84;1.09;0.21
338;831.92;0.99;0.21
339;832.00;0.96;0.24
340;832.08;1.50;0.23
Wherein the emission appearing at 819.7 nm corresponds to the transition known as Halpha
